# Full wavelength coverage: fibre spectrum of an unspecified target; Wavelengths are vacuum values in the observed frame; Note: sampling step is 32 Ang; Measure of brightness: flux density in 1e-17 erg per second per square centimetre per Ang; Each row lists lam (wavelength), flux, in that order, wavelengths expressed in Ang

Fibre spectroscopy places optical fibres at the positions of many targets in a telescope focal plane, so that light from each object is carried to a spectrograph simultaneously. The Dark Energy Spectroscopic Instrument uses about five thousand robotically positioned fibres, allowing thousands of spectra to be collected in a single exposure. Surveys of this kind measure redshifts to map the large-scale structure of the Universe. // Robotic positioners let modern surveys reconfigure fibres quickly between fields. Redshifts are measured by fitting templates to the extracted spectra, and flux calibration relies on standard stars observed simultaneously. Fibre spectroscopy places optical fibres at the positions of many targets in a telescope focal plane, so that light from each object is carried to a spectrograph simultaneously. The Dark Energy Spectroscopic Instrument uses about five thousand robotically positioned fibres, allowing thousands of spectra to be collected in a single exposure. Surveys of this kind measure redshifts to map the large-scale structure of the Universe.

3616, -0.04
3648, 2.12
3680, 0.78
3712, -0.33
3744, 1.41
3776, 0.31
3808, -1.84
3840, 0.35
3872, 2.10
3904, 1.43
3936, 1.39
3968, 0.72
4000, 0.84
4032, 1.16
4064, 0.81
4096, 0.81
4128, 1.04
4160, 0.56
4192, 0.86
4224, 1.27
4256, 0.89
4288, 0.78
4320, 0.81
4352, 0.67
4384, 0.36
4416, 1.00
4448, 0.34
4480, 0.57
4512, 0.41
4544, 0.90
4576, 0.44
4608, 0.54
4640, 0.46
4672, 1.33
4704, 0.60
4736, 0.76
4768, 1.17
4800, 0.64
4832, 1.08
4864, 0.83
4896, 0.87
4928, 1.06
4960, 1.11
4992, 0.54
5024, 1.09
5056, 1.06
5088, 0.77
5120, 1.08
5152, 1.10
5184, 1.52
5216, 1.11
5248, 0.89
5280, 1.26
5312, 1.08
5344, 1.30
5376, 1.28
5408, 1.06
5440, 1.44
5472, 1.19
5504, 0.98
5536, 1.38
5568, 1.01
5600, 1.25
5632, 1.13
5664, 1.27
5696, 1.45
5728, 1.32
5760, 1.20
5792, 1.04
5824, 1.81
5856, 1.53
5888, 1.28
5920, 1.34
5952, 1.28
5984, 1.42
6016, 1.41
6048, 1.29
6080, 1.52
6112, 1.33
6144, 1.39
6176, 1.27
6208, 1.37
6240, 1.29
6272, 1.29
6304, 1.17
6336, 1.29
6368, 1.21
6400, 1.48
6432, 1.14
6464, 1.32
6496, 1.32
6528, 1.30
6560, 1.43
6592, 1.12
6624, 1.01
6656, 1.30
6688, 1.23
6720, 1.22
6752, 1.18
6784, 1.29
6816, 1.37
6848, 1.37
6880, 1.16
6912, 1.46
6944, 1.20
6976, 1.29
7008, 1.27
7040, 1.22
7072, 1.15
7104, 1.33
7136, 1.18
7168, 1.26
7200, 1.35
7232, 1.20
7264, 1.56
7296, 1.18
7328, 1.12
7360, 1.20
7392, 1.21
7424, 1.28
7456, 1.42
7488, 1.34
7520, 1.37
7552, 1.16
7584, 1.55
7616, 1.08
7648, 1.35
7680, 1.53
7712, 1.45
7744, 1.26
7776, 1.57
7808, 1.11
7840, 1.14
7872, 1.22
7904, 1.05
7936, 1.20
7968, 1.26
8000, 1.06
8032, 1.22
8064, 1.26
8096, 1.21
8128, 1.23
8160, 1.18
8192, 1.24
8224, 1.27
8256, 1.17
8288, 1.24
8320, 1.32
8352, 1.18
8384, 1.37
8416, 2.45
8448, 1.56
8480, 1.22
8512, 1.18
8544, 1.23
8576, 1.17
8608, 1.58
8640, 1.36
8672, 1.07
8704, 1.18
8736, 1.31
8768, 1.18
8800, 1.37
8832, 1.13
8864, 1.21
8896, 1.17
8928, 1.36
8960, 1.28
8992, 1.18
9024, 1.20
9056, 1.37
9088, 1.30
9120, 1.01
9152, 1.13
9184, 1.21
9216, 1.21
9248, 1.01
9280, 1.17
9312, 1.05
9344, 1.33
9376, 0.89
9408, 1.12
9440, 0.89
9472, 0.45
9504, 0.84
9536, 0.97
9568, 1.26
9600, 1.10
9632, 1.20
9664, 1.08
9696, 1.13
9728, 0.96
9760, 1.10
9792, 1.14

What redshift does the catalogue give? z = 0.280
